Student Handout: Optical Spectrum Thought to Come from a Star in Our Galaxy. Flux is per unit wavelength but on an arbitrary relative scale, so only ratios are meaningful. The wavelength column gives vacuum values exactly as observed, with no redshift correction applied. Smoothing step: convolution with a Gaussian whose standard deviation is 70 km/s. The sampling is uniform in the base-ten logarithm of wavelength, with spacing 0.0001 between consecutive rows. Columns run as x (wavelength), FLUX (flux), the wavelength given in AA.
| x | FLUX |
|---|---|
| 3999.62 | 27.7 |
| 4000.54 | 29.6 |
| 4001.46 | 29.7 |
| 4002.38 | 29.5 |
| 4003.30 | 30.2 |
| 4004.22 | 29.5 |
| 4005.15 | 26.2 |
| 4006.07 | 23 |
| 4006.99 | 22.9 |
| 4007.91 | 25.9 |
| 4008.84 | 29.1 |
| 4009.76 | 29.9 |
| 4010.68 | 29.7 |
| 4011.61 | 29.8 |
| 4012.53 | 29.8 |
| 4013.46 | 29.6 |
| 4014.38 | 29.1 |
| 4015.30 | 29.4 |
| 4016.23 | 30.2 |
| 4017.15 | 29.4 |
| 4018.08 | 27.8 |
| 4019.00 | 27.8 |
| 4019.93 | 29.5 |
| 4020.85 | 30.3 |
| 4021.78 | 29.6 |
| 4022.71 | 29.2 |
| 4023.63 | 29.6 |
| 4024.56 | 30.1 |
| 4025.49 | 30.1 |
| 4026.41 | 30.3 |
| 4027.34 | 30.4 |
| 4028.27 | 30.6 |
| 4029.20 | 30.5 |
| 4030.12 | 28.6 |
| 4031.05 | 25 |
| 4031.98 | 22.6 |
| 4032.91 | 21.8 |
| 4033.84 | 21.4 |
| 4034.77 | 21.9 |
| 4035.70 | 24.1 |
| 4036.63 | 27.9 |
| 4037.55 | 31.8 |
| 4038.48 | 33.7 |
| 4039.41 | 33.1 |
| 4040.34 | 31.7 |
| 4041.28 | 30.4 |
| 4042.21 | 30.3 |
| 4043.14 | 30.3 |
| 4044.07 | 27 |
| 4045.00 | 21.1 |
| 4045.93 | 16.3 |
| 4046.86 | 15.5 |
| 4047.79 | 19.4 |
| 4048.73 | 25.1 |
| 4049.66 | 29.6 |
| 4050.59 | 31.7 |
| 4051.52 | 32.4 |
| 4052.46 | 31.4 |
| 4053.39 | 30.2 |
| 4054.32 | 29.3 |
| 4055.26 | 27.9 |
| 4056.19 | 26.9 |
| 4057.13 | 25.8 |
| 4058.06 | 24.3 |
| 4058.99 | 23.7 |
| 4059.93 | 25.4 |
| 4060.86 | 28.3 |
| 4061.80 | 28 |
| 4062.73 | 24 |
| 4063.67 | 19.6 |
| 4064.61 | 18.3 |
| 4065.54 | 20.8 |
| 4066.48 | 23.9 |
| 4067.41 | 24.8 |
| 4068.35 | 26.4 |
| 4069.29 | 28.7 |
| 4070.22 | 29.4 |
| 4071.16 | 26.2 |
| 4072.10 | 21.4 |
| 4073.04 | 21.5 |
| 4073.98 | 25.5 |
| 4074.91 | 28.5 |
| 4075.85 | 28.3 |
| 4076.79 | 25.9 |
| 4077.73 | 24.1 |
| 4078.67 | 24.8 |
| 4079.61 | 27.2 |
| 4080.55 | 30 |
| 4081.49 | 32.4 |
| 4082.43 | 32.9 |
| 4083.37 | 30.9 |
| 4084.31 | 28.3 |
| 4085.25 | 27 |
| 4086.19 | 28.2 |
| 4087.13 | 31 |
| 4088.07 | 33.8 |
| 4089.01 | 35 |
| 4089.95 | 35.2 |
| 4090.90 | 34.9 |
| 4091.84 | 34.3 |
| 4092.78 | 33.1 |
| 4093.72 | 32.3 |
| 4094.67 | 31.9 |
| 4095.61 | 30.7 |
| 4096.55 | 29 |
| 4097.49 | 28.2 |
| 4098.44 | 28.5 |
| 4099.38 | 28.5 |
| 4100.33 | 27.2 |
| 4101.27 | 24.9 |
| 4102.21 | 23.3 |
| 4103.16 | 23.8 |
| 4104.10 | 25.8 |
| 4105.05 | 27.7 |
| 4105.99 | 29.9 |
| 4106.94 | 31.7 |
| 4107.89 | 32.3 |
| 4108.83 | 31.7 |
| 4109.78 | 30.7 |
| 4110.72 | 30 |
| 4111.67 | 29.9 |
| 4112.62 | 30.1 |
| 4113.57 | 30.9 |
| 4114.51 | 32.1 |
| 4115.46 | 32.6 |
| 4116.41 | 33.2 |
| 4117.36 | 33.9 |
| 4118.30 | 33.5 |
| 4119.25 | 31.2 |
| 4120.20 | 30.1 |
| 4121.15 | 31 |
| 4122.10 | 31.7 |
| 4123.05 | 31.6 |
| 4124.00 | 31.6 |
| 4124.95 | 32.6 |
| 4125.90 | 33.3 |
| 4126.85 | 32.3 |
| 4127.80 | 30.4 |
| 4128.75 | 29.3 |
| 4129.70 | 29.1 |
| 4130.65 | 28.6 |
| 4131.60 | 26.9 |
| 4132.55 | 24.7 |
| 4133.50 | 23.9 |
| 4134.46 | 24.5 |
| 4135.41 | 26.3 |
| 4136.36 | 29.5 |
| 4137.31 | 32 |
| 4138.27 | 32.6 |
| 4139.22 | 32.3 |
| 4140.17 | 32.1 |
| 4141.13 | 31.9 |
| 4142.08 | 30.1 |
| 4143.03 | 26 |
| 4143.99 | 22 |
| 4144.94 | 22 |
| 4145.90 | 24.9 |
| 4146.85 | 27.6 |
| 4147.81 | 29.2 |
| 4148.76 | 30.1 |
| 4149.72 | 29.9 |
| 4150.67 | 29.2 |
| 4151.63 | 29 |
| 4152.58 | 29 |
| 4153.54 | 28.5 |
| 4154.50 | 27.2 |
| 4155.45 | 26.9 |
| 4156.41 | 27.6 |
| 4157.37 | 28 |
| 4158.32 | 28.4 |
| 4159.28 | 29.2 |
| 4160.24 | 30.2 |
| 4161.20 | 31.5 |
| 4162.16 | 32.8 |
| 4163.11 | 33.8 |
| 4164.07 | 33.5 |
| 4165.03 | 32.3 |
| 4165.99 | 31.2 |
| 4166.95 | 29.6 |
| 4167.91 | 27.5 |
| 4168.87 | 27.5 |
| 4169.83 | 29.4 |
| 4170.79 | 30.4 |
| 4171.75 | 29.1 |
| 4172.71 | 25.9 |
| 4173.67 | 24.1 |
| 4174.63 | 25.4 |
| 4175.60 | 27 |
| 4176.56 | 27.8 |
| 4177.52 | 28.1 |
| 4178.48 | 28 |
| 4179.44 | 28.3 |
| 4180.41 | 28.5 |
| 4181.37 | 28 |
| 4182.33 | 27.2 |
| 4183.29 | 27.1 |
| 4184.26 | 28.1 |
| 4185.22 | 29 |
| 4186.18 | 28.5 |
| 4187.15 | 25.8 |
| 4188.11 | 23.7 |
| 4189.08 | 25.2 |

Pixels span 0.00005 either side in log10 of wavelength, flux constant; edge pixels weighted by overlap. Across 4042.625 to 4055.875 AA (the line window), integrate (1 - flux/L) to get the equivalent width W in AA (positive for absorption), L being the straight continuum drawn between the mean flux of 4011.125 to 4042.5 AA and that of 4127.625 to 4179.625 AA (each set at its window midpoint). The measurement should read 1.1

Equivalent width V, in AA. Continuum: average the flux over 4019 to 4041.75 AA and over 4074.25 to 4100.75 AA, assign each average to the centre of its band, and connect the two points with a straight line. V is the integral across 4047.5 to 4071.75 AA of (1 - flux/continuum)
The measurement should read 2.5 AA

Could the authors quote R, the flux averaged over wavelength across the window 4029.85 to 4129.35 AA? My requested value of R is 28.3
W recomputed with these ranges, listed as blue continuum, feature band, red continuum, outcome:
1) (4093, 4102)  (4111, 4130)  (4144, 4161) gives -2.0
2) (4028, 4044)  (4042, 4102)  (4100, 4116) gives 2.3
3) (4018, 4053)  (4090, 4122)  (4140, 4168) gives -2.1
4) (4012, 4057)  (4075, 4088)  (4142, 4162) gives -0.4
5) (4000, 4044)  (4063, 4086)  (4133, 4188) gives 1.9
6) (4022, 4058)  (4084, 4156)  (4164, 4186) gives -4.4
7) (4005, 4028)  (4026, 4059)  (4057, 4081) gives -0.1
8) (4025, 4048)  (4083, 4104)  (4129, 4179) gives -1.8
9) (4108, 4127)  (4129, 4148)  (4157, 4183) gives 1.7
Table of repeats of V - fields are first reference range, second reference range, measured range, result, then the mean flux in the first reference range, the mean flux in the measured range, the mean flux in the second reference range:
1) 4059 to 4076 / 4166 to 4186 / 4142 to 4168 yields -1.4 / 24.8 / 28.8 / 27.9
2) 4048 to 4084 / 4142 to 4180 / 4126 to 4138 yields -0.2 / 26.7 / 28.4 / 28.4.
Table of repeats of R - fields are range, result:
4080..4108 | 30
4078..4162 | 29.6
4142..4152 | 27.1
